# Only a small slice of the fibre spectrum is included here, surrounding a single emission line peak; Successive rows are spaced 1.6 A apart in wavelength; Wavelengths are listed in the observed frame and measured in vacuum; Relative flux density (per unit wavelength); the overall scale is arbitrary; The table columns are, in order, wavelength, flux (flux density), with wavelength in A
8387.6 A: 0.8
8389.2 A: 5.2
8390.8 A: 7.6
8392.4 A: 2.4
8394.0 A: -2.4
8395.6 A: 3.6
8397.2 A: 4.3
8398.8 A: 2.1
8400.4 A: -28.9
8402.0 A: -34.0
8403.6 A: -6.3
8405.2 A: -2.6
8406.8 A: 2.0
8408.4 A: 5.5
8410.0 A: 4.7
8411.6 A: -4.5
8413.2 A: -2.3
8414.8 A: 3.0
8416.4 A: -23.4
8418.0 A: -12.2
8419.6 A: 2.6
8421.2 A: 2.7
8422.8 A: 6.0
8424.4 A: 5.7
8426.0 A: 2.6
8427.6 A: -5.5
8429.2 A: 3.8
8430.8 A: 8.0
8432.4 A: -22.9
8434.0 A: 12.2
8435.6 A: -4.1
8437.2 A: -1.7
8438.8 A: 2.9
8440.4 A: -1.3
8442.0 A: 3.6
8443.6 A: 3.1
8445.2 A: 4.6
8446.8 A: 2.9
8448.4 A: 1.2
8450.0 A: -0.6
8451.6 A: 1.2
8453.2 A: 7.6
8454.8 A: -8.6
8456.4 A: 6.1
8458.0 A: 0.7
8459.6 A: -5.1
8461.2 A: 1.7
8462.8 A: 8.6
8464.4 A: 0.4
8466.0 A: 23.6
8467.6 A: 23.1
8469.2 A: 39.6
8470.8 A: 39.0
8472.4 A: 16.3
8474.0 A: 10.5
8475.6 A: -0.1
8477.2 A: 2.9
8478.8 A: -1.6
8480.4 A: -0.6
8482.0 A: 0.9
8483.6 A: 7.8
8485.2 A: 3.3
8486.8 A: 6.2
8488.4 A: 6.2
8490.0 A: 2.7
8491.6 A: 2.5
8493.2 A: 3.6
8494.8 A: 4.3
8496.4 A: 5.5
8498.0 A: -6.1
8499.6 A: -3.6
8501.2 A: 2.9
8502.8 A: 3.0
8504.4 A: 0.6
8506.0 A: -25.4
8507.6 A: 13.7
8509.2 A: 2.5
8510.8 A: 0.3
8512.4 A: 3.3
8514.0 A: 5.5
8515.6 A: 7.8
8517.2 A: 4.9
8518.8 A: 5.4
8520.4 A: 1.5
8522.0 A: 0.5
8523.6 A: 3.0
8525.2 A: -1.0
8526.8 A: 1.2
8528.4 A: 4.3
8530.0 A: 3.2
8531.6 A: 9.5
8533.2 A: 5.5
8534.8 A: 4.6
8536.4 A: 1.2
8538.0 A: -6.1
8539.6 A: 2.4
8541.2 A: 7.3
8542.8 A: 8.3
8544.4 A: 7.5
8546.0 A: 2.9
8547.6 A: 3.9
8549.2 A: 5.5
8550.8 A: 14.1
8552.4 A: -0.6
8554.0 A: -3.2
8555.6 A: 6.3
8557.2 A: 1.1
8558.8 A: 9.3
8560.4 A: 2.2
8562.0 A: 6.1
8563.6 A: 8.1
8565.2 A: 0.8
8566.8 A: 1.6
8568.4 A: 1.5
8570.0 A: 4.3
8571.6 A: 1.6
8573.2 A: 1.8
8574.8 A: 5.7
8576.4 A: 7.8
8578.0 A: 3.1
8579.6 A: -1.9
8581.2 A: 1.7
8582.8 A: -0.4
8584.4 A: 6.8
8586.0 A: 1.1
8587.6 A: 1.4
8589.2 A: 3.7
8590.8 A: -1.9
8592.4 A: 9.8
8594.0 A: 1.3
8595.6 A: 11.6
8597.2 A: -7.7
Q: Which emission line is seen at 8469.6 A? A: H-beta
